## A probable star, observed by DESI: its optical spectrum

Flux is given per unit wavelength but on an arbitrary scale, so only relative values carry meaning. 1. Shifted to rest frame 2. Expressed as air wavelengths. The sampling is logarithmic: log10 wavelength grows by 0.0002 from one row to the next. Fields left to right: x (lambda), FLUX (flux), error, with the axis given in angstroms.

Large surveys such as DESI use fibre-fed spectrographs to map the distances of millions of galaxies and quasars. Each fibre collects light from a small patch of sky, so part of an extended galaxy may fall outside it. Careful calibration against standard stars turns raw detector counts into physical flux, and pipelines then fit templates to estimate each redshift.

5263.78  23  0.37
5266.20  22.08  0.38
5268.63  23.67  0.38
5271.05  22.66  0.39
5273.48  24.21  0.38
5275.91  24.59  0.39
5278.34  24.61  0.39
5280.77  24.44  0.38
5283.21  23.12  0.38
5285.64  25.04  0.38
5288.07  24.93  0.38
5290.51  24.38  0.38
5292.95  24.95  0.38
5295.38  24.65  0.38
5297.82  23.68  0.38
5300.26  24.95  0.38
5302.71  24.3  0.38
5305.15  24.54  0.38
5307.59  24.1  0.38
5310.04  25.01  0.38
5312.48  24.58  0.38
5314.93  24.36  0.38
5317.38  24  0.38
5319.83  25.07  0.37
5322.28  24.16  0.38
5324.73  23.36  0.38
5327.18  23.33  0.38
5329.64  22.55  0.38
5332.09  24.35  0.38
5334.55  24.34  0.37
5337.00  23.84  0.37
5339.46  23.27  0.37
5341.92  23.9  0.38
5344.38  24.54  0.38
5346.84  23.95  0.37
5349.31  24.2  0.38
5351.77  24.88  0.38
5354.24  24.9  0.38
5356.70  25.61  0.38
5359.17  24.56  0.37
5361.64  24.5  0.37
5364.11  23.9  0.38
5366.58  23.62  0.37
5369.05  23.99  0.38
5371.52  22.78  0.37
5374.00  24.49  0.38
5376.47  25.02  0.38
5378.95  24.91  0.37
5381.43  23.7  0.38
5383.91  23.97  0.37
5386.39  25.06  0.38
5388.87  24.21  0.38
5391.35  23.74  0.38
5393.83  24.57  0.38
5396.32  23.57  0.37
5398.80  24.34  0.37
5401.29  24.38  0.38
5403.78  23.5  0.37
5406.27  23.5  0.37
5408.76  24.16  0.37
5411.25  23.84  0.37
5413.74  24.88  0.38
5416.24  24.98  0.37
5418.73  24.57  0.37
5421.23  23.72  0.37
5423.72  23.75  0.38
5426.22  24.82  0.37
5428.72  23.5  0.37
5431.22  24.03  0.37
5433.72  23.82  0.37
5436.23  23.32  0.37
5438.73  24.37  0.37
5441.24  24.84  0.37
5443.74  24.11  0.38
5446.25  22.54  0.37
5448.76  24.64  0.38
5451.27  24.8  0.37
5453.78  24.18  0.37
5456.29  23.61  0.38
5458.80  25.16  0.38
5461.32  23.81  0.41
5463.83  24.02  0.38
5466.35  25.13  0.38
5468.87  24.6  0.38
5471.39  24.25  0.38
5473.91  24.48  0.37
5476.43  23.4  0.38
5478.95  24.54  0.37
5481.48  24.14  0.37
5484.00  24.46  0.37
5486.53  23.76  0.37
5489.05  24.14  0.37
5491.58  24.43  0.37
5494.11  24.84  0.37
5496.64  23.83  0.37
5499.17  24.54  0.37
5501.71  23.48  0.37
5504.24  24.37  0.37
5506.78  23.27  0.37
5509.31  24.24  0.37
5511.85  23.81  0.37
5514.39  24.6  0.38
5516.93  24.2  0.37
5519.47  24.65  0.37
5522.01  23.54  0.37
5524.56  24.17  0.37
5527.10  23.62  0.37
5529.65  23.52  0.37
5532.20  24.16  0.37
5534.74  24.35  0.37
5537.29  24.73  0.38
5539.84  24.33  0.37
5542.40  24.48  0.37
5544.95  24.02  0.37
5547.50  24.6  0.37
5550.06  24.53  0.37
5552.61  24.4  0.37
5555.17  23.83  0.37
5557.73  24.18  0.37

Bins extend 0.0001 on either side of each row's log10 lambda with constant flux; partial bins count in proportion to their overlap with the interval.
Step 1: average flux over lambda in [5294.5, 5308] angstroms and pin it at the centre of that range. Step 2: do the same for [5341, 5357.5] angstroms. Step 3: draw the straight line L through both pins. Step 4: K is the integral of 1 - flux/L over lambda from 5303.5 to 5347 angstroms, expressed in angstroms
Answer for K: 0.7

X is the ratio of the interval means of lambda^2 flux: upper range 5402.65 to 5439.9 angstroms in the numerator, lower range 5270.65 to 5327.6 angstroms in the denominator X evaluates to 1.03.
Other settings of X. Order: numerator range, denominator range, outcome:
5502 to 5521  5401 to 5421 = 1.03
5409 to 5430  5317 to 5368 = 1.03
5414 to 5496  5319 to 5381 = 1.04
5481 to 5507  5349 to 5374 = 1.04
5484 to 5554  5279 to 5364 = 1.07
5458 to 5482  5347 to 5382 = 1.04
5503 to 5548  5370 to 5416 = 1.05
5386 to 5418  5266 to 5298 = 1.05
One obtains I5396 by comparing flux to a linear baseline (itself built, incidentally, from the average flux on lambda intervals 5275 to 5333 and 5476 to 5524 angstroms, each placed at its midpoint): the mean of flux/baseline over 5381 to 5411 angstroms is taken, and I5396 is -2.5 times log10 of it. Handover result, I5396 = 0.01 mag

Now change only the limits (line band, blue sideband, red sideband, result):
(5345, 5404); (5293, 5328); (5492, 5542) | 0.00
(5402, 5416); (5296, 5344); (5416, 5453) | 0.00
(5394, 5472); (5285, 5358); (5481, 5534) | 0.00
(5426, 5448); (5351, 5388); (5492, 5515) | 0.02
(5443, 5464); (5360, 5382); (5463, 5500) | 0.01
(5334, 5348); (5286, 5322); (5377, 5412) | 0.02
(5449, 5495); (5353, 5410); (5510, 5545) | -0.01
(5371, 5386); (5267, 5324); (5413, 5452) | 0.00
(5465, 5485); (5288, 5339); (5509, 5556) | -0.01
